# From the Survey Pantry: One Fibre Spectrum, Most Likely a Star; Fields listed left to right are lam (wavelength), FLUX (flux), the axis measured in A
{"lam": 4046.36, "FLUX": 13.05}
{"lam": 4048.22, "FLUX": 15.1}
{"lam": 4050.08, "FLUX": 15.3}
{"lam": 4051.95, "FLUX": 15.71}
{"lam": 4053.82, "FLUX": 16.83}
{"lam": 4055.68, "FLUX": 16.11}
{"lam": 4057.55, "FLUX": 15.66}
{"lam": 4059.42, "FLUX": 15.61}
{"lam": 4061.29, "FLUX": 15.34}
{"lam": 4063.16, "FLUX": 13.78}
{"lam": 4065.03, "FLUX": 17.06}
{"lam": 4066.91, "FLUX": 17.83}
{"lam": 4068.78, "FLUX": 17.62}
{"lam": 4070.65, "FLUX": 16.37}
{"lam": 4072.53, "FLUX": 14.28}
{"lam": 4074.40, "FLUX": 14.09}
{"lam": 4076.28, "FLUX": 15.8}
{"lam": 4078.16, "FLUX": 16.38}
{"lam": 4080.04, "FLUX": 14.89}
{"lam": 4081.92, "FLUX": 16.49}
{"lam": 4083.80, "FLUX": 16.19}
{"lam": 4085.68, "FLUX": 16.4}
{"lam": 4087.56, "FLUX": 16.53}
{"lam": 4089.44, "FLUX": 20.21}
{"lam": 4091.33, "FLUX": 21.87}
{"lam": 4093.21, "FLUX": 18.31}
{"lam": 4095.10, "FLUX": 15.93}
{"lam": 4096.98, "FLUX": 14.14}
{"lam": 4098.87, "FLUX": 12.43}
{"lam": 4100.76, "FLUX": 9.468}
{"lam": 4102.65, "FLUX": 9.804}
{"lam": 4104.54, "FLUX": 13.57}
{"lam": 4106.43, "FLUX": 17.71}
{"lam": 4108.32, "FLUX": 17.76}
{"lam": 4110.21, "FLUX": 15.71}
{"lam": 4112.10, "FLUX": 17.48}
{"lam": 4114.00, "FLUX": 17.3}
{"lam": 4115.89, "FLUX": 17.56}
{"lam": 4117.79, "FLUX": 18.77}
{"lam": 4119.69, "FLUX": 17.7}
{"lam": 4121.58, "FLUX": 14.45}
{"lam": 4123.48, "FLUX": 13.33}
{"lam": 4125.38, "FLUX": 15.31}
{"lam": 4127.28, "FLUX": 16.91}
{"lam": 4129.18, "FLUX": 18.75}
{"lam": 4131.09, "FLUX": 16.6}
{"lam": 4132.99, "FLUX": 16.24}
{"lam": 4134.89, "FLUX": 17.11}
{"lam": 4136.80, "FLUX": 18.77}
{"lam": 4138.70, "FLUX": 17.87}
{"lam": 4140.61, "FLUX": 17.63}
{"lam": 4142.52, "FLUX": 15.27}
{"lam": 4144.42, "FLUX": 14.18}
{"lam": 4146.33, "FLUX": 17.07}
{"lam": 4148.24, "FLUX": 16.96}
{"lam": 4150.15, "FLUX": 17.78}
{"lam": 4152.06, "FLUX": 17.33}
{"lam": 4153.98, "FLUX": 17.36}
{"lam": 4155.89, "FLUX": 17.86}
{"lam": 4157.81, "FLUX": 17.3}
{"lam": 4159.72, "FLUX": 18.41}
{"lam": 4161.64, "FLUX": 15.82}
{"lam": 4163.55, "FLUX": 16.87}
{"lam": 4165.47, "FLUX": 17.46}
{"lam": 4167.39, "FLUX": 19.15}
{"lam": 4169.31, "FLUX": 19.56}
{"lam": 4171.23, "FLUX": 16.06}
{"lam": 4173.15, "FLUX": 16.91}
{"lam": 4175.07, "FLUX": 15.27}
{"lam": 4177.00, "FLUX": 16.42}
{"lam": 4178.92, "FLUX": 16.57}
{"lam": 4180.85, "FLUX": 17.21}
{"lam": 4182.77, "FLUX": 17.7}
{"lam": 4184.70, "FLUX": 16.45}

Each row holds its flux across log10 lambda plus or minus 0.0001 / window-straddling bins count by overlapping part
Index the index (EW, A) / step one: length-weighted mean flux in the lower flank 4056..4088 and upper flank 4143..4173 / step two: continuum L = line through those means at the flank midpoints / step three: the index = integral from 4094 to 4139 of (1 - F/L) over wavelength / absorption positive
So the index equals 2.1 A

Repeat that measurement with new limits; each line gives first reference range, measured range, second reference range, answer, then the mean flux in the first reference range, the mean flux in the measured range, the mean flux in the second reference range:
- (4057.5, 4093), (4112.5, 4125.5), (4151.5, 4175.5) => 0.4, 16.5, 16.5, 17.4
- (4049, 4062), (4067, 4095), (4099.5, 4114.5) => -2.9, 15.8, 16.8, 14.7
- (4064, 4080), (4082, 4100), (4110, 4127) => -0.6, 16.1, 16.8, 16.5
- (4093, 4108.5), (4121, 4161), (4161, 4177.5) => -2.5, 14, 16.8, 17.1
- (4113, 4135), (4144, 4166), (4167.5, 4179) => -0.3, 16.7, 17.1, 17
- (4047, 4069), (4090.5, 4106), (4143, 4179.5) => 1.8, 15.9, 14.5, 17.1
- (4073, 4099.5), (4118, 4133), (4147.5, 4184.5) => 0.5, 16.4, 16.3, 17.2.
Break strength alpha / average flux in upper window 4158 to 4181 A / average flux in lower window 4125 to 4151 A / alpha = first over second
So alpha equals 1.01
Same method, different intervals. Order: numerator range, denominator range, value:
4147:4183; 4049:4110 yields 1.09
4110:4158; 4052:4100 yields 1.04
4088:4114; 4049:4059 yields 0.99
